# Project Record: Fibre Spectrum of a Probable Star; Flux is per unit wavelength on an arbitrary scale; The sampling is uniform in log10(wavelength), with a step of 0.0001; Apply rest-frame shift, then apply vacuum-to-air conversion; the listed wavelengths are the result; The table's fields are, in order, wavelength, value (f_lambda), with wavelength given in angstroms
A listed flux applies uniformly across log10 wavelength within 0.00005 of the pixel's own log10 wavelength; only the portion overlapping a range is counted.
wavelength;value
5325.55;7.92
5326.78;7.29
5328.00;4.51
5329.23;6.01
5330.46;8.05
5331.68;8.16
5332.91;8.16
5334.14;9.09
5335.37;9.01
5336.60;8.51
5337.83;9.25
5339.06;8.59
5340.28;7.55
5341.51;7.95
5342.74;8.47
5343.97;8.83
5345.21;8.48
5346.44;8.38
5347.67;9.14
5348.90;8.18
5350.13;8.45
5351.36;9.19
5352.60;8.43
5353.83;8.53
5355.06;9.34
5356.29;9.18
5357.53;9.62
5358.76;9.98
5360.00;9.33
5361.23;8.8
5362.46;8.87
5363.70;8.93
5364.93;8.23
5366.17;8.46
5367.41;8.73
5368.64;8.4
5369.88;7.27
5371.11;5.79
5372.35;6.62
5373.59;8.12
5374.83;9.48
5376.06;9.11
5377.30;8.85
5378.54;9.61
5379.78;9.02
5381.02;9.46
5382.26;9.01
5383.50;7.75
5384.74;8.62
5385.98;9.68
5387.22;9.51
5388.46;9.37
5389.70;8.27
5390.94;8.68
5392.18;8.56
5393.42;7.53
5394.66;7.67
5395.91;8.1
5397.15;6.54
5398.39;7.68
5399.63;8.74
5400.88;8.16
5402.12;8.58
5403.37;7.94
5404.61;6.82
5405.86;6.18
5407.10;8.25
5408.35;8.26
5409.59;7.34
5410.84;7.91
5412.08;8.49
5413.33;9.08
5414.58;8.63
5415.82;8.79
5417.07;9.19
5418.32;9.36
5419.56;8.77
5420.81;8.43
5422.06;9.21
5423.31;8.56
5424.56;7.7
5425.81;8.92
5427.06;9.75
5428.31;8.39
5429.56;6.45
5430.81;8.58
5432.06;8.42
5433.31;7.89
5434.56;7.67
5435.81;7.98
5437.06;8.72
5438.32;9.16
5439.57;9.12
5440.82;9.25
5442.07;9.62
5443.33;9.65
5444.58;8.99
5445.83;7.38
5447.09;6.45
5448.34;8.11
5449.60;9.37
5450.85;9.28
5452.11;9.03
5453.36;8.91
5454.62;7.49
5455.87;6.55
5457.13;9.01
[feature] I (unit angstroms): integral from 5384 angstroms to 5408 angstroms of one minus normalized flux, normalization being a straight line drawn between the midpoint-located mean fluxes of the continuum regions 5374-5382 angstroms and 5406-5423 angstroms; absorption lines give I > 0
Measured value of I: 2.0 angstroms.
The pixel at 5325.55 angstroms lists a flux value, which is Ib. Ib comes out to 7.92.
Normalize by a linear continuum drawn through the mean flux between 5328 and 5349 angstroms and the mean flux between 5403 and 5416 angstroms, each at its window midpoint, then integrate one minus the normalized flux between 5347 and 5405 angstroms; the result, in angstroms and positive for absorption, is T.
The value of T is -3.2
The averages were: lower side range 8.23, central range 8.52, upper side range 7.95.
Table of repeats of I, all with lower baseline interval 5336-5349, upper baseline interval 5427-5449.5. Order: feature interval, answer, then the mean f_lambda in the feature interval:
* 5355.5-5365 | -0.8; 9.18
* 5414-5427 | -0.6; 8.8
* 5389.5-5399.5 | 0.6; 7.91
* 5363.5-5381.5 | 0.2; 8.38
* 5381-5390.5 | -0.5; 8.92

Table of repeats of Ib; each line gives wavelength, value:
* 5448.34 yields 8.11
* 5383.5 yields 7.75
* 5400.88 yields 8.16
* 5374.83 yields 9.48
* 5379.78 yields 9.02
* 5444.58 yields 8.99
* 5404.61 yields 6.82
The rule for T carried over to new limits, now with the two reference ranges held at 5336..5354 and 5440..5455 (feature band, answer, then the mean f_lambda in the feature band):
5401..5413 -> 1.1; 7.8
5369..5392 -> 0.0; 8.57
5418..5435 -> 0.4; 8.43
